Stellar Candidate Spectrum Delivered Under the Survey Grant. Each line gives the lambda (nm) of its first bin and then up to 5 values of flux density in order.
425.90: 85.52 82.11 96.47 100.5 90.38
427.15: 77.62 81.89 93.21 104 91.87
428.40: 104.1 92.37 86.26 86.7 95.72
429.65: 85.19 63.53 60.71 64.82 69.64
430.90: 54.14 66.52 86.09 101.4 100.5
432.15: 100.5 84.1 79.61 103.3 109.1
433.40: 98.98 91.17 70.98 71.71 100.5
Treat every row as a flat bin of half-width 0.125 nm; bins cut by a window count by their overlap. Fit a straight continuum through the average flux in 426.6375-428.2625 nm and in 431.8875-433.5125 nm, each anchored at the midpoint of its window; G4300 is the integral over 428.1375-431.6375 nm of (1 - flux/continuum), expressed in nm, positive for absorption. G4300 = 0.517 nm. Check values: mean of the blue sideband 90.7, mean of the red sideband 96.3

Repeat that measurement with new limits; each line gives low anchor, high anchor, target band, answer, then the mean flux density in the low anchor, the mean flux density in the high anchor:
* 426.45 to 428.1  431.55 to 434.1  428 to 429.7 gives 0.00 nm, 91.5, 93.2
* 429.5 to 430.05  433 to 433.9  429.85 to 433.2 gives 0.15 nm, 74.7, 95.9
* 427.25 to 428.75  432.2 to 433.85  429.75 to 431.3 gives 0.50 nm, 94.3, 93.6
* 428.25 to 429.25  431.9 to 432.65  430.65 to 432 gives 0.17 nm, 92.5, 91.6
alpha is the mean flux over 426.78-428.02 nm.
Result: 89.4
